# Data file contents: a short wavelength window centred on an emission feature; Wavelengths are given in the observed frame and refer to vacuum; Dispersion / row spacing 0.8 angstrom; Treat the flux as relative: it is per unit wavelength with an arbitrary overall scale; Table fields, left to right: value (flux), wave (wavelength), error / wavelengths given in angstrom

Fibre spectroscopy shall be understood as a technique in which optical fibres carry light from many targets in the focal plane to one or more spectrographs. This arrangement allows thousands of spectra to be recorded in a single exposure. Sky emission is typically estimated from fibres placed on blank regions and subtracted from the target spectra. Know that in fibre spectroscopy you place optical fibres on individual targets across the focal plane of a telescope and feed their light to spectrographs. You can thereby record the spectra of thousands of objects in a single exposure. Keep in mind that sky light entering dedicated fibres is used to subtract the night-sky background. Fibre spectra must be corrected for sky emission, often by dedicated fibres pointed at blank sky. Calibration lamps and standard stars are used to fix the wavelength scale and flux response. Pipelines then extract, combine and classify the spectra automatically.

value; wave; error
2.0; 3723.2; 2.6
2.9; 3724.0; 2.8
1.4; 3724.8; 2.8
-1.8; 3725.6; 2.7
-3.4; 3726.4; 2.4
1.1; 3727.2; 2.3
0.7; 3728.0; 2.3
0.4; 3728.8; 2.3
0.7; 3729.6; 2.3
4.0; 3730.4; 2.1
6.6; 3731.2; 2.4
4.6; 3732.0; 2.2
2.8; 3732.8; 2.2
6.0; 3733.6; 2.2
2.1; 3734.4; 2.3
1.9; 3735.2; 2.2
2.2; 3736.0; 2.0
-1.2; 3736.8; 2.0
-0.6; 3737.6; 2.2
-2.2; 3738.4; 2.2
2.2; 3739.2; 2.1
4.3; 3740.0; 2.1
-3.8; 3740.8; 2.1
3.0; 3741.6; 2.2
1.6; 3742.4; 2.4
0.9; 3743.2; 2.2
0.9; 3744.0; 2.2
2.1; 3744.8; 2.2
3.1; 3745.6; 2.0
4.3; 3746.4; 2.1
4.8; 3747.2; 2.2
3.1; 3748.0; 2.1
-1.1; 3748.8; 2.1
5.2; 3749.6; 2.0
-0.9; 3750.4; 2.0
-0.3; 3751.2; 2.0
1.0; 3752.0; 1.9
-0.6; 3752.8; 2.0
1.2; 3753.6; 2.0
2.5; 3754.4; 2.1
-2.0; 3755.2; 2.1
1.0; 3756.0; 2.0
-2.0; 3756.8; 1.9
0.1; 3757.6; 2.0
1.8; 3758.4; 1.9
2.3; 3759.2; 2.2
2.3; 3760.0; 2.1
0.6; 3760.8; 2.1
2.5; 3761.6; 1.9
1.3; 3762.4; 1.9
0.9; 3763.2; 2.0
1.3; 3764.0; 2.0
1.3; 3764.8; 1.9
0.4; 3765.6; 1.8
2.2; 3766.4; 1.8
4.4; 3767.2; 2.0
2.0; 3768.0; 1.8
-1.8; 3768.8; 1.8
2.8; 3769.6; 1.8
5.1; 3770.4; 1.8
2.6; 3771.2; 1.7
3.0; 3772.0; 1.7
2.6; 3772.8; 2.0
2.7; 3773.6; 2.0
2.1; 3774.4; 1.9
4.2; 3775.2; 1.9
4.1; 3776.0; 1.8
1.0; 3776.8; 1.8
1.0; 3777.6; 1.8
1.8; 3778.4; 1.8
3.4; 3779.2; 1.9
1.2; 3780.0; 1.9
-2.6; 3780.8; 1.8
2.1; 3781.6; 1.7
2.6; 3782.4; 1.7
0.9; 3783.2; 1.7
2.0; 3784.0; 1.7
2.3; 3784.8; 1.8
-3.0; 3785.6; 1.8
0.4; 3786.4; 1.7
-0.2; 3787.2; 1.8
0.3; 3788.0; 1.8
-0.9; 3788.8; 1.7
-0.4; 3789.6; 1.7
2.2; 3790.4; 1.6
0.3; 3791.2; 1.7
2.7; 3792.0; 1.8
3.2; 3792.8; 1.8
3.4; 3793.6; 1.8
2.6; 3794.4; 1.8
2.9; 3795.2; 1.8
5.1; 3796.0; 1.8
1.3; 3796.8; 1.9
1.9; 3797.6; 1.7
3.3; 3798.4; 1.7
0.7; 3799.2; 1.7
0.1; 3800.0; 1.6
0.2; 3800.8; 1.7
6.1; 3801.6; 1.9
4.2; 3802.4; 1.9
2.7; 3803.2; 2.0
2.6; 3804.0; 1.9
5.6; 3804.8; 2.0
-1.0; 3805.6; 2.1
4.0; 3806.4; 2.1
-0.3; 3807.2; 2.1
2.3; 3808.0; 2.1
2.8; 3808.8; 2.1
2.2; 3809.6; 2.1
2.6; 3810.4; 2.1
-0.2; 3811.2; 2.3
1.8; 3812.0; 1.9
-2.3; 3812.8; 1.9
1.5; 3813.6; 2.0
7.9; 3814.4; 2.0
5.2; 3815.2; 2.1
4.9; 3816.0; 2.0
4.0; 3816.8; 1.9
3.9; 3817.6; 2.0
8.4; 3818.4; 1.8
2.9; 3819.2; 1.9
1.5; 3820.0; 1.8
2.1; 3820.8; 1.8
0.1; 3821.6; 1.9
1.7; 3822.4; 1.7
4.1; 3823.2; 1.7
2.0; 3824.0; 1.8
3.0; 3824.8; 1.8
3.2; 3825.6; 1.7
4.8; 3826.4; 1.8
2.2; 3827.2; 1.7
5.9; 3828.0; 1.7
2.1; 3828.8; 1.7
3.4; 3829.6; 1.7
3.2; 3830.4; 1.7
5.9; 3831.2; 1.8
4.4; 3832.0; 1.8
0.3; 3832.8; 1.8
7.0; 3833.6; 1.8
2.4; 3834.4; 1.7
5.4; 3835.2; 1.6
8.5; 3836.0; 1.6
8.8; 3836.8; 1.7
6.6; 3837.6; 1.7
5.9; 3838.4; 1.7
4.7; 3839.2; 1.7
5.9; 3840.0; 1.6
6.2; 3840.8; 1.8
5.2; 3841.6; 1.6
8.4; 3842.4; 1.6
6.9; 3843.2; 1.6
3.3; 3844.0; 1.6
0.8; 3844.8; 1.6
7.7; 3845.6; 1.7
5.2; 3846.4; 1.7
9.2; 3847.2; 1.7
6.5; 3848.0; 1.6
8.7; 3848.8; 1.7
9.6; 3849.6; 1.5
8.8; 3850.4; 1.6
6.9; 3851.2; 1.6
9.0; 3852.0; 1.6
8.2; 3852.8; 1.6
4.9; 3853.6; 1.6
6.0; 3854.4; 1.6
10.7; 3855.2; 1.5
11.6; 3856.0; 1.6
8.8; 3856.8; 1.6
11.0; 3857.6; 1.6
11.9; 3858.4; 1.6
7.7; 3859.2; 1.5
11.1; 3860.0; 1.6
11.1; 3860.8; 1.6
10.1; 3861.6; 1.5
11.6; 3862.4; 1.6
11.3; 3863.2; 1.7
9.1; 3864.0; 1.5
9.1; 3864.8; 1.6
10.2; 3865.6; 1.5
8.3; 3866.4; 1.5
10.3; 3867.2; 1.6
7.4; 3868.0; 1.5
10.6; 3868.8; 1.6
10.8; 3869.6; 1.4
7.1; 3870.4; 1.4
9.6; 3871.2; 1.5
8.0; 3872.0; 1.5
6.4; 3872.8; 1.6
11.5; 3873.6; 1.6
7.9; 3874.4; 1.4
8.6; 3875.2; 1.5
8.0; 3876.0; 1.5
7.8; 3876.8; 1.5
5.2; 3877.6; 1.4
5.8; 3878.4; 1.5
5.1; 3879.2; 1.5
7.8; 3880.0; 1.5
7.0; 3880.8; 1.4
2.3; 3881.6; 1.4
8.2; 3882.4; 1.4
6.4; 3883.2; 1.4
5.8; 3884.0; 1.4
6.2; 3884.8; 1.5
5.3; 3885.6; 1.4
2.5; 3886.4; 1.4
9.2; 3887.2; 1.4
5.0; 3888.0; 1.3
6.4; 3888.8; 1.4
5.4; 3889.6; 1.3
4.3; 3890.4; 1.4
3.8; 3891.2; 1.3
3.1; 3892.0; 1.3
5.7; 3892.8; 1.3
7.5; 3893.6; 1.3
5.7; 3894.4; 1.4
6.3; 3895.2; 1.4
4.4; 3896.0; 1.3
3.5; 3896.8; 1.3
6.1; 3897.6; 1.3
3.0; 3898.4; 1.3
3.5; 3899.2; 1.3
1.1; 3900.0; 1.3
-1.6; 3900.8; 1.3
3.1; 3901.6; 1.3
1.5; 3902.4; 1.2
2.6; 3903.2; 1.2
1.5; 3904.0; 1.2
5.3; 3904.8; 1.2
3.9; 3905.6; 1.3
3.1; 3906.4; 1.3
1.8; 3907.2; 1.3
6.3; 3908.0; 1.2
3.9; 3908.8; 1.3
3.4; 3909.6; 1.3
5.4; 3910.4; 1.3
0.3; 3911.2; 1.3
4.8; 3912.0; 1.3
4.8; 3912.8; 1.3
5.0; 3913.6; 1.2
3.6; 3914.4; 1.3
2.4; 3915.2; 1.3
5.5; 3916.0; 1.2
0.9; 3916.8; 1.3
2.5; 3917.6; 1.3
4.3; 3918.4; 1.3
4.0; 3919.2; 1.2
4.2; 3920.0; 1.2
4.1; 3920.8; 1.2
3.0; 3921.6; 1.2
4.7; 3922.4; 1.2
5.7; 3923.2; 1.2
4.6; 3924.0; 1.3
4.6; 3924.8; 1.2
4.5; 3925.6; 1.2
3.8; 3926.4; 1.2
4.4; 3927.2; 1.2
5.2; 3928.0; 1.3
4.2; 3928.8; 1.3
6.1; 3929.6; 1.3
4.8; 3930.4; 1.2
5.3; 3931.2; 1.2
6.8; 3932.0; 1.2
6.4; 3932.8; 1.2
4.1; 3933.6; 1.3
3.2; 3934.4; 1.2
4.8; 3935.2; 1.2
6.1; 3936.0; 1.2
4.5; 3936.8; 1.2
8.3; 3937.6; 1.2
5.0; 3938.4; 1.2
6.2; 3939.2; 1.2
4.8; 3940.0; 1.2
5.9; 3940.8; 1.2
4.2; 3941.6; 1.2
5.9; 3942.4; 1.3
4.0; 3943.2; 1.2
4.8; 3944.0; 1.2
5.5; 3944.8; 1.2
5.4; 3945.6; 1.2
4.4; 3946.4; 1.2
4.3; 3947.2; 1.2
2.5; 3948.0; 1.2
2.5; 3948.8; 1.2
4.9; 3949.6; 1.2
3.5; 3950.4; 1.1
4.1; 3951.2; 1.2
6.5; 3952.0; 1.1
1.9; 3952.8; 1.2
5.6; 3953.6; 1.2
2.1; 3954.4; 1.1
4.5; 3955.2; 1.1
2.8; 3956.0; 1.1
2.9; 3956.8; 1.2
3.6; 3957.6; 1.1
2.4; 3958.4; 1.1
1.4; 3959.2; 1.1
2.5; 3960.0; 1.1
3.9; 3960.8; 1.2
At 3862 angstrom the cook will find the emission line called Ly-alpha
